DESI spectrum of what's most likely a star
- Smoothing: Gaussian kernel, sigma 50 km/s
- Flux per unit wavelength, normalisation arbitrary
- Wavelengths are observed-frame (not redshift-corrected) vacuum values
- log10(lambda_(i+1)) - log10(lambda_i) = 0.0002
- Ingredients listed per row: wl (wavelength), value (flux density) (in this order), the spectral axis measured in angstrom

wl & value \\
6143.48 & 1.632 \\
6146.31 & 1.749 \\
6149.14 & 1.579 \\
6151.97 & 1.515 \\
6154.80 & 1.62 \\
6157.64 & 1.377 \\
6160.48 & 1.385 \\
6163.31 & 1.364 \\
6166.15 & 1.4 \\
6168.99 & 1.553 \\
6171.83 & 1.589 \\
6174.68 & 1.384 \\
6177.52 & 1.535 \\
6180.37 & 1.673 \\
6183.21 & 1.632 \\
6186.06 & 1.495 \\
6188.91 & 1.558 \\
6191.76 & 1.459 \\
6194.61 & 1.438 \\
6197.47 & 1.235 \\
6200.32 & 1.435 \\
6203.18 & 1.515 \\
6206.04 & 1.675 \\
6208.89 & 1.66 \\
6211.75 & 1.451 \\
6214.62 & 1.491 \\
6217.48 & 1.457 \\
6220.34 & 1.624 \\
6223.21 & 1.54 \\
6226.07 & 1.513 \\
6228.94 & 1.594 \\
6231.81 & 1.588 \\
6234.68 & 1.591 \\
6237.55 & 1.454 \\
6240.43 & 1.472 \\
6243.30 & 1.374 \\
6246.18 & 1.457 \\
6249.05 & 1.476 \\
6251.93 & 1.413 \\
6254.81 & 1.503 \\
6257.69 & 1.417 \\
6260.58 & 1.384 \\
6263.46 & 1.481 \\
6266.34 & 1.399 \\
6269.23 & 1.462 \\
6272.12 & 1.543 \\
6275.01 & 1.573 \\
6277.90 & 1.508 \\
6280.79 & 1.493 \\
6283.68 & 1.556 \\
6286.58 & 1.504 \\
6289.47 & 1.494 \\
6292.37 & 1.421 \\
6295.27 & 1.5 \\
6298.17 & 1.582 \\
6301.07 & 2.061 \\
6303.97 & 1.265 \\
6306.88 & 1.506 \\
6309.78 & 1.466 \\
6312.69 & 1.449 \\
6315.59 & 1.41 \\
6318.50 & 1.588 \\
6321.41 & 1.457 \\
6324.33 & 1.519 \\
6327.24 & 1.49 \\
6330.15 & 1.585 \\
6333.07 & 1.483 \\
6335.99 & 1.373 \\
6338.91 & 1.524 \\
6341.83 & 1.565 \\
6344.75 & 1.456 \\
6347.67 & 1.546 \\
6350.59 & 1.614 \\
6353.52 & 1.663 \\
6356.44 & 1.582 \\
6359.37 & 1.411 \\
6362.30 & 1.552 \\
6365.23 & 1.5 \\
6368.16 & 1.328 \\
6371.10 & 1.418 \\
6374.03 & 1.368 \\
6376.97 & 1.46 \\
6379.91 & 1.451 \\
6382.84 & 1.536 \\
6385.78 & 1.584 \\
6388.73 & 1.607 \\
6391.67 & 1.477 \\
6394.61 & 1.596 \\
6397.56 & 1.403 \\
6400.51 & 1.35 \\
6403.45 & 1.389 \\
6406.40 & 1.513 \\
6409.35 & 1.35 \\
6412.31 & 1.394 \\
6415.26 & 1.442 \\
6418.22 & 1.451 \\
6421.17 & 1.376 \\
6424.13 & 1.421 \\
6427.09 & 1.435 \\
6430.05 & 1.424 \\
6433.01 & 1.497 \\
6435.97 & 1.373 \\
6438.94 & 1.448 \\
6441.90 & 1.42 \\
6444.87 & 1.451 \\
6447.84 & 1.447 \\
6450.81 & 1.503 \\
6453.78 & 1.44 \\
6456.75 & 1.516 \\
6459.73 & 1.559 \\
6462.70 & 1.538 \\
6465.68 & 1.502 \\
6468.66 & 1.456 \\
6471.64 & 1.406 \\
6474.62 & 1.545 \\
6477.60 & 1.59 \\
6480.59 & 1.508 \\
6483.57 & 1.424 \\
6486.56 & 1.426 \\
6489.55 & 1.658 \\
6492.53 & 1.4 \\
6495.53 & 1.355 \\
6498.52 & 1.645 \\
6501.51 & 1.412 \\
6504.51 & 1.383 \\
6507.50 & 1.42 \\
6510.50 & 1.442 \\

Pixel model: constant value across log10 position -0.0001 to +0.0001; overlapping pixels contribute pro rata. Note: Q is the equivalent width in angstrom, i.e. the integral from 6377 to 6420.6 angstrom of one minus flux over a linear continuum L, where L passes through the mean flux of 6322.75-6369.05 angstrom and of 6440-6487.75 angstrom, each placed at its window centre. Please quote 1.02 angstrom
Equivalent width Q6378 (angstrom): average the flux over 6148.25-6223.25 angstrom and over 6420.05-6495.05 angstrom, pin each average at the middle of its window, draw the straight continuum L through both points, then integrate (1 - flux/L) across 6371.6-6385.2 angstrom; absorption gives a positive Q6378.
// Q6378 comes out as 0.18 angstrom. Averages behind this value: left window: 1.5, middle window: 1.46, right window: 1.47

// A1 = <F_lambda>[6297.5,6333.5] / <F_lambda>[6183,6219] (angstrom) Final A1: 1.02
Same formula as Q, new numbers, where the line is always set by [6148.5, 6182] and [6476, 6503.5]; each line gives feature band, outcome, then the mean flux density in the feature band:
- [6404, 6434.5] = 1.3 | 1.43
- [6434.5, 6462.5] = 0.5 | 1.47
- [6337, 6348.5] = -0.2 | 1.52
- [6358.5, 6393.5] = 0.4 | 1.48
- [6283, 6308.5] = -0.8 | 1.54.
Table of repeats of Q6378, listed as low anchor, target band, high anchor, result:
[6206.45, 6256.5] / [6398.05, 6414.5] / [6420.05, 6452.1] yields 0.5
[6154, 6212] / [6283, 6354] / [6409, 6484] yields -2.1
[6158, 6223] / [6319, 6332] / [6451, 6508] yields -0.2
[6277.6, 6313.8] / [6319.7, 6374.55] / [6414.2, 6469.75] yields 0.1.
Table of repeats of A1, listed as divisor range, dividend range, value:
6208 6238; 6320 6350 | 0.97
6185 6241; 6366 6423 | 0.96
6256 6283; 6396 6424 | 0.95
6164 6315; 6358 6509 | 0.97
